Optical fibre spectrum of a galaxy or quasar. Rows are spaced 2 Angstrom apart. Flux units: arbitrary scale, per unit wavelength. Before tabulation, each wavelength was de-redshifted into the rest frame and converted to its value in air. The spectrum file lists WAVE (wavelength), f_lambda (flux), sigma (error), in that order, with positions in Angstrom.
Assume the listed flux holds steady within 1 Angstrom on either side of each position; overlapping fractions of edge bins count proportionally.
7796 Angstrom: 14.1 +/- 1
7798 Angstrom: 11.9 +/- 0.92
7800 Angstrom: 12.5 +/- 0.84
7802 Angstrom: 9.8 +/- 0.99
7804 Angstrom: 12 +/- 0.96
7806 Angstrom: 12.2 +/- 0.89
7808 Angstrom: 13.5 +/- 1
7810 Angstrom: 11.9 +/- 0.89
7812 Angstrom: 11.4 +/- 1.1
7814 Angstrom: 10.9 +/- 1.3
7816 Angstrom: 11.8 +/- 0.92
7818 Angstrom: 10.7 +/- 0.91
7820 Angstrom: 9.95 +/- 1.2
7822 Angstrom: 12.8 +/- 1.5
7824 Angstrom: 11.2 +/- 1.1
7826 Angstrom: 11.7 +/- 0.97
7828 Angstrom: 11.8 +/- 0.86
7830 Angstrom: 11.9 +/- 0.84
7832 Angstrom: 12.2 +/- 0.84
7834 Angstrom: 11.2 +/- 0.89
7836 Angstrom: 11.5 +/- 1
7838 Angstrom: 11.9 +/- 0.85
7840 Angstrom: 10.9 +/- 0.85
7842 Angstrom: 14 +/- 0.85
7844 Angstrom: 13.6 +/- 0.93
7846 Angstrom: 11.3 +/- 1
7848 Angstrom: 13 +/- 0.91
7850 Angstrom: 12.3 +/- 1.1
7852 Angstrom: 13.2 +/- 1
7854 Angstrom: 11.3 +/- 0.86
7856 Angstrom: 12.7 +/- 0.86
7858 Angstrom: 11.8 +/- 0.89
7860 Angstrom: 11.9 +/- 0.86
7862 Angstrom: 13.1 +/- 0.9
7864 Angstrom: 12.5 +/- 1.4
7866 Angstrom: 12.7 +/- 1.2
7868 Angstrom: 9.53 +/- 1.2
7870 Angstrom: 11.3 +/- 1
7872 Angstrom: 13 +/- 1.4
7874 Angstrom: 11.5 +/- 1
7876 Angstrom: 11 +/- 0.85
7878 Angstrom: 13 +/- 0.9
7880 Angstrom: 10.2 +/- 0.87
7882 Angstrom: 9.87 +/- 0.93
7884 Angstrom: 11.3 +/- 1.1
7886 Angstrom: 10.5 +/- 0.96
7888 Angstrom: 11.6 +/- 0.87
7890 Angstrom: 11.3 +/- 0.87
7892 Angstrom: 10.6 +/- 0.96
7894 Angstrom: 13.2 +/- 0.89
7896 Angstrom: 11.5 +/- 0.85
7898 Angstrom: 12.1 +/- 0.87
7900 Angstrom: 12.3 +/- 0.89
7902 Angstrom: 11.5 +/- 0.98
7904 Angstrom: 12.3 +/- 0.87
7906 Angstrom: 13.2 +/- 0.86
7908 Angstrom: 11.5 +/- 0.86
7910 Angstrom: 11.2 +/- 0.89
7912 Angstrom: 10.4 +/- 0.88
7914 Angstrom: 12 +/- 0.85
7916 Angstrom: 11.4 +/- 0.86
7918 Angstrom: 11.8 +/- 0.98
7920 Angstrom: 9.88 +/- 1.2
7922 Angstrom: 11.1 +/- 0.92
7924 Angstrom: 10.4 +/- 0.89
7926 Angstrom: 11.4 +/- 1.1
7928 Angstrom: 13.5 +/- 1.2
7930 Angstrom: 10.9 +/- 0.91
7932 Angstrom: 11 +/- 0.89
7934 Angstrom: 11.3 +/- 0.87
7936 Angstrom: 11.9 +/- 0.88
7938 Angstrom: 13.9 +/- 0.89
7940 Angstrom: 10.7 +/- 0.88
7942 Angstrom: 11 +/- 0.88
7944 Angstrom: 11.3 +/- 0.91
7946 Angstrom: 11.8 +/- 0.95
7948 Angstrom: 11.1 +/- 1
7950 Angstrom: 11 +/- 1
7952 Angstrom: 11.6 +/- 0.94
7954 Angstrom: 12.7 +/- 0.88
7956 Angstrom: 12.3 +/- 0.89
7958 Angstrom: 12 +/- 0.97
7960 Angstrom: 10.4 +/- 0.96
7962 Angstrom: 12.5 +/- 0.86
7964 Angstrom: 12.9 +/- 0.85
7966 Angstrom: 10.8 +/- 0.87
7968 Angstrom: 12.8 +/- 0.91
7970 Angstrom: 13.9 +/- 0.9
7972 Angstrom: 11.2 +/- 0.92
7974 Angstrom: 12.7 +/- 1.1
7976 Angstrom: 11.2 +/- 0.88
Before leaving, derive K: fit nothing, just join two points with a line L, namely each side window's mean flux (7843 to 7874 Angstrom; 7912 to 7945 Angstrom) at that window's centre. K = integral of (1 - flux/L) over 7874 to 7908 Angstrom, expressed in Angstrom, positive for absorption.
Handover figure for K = 0.72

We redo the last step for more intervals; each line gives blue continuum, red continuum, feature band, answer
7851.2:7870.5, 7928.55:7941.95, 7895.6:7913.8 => -0.01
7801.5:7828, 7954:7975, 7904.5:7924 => 1.00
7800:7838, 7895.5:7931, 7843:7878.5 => -1.66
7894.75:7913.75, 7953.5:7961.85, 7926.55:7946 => 0.20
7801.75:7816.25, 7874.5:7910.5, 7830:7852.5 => -1.05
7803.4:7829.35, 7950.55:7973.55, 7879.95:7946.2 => 2.62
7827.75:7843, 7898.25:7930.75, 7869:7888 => 0.68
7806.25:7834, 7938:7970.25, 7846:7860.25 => -0.68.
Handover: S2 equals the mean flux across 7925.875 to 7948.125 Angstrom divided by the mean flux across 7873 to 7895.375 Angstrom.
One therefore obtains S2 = 1.0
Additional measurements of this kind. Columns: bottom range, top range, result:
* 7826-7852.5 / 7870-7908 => 0.96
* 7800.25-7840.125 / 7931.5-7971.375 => 1.02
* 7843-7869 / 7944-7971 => 0.98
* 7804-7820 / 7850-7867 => 1.06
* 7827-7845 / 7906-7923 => 0.93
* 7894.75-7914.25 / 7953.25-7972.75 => 1.03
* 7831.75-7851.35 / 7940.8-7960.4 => 0.95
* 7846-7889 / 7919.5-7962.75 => 0.98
